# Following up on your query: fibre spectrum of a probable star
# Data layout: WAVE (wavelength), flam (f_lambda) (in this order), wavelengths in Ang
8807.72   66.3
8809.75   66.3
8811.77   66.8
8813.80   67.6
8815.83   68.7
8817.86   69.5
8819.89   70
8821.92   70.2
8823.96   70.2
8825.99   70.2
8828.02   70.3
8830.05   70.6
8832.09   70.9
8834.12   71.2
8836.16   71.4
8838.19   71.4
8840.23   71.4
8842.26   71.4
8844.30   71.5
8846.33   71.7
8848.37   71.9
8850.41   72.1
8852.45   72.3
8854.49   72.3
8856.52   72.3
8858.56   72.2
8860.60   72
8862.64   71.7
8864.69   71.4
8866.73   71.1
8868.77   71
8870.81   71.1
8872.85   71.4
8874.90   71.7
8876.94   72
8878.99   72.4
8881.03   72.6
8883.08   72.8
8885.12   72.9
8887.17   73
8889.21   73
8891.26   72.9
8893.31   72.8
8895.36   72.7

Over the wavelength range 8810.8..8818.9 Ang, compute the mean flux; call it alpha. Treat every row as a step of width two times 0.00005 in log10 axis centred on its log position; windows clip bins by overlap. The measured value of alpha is 68.2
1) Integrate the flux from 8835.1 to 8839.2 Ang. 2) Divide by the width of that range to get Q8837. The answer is 71.4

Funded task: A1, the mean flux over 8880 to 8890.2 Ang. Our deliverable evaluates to 72.9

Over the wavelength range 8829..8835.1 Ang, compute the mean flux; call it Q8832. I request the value 70.9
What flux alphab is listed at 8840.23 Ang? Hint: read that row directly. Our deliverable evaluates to 71.4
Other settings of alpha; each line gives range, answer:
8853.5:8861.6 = 72.3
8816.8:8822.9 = 69.9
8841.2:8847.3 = 71.6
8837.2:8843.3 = 71.4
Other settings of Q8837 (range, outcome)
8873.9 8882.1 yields 72.2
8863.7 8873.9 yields 71.2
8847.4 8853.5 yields 72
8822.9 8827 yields 70.1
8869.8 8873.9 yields 71.2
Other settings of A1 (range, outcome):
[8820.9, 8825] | 70.1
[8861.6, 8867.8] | 71.3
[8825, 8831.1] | 70.4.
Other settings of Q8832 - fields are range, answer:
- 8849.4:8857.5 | 72.3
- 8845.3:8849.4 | 71.8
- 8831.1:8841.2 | 71.2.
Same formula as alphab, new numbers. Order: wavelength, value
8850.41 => 72.1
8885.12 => 72.9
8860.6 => 72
